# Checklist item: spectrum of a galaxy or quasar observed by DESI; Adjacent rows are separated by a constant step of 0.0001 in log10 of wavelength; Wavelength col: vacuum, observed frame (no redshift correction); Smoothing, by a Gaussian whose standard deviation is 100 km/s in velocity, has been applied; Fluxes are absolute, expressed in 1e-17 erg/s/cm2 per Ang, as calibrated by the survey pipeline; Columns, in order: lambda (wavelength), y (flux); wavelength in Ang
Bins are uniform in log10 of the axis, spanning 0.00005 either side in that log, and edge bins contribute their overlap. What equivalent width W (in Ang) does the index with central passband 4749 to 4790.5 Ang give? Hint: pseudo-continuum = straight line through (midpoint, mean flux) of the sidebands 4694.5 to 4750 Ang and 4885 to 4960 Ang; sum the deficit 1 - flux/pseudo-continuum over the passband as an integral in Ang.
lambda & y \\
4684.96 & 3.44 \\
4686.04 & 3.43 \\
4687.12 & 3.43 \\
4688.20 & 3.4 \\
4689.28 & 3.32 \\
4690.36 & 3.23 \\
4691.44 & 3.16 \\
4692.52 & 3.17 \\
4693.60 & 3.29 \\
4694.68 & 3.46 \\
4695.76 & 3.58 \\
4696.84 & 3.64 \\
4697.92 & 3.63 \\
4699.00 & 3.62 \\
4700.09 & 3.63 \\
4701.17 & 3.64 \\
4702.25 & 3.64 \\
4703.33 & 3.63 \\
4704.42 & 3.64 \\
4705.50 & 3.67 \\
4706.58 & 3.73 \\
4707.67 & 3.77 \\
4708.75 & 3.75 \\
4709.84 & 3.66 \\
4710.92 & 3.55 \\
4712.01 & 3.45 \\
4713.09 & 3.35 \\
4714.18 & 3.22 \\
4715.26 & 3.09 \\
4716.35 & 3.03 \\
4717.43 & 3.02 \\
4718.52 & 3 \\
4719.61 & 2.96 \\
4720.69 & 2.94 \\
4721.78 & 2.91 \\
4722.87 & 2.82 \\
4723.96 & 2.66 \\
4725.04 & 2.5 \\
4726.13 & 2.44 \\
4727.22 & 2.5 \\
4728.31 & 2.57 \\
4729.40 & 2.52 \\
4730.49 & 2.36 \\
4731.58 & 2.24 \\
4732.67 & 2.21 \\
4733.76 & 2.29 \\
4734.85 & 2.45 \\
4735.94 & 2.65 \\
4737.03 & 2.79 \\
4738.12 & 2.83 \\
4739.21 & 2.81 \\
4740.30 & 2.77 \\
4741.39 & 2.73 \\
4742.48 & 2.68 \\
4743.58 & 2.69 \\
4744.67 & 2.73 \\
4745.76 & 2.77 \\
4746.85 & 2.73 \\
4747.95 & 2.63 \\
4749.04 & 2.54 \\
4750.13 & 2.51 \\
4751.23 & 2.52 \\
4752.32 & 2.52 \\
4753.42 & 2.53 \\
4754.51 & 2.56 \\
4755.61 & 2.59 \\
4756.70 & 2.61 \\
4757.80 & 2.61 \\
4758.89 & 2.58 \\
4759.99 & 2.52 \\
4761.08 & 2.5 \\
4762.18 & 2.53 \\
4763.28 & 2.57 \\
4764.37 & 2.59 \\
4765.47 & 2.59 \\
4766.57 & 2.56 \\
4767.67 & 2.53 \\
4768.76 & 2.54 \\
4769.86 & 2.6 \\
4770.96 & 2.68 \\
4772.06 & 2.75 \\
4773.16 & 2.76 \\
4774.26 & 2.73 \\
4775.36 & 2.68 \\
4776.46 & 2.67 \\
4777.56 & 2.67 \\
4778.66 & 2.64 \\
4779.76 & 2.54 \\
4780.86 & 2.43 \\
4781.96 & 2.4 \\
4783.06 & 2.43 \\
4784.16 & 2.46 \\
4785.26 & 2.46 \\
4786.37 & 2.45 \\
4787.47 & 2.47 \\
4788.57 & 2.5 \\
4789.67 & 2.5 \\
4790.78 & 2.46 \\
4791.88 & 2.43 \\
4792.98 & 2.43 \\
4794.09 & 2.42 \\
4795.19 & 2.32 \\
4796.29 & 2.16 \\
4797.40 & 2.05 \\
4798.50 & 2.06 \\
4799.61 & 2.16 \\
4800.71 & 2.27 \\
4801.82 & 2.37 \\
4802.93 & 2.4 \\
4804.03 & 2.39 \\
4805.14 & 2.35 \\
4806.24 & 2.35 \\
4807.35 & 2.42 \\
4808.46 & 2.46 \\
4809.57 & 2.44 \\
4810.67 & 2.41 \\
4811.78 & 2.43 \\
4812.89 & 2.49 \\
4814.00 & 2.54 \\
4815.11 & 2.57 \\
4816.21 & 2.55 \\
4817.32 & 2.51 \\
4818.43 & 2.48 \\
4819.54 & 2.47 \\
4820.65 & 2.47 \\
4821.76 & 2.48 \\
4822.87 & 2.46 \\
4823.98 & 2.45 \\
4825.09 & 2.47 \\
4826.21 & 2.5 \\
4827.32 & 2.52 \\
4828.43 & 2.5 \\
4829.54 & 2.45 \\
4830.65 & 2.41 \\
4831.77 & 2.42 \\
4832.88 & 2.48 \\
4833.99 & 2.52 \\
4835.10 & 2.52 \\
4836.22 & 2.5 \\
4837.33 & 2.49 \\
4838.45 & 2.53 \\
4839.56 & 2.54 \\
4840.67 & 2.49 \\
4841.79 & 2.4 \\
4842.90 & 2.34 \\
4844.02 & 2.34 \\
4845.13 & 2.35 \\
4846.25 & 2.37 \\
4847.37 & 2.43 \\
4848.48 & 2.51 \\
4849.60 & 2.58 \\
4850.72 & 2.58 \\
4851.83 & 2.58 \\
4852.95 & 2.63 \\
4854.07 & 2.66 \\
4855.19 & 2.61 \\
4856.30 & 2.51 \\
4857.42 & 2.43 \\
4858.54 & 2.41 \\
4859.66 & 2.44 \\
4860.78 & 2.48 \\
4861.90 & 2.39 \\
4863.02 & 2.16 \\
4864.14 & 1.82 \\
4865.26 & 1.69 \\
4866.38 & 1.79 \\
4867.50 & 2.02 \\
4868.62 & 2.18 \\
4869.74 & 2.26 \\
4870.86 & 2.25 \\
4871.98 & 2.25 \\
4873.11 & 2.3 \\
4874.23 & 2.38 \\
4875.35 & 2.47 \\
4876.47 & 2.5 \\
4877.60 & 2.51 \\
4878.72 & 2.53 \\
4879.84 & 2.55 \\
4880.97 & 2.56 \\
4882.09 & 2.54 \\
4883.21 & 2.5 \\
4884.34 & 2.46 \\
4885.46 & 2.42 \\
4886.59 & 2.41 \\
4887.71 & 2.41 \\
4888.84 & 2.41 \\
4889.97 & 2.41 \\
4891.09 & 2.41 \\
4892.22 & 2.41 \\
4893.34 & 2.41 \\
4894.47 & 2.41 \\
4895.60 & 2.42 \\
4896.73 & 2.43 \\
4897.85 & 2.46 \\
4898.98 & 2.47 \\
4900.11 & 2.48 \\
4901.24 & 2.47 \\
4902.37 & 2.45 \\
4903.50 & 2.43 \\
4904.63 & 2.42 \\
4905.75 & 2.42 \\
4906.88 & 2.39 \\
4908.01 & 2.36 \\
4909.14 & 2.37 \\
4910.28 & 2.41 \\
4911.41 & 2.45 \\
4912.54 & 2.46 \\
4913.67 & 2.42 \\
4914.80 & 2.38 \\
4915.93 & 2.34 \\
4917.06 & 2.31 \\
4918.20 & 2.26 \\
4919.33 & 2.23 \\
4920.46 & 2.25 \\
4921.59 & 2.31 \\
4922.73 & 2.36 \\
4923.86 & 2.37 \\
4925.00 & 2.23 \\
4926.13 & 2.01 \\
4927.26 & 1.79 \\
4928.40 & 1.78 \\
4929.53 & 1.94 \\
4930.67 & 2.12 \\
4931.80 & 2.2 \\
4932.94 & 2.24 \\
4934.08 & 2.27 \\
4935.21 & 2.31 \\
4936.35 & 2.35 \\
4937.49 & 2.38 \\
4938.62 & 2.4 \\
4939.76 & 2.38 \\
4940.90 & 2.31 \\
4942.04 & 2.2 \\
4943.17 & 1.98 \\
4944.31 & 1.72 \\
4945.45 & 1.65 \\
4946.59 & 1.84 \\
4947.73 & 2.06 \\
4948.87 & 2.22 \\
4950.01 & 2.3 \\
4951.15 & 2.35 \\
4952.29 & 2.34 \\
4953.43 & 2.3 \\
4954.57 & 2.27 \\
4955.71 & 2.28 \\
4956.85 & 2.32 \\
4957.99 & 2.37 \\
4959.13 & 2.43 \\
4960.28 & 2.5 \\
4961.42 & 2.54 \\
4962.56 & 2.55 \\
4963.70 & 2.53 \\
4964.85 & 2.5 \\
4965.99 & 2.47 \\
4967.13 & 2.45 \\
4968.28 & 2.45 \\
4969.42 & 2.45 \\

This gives 4.1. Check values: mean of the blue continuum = 3.01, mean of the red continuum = 2.29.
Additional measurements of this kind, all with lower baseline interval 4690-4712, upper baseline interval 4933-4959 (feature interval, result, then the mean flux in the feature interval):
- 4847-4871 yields 3.17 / 2.34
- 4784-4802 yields 4.15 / 2.35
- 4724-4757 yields 7.52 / 2.58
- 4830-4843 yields 1.56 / 2.47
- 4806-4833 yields 4.04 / 2.47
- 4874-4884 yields 0.28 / 2.51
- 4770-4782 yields 1.92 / 2.64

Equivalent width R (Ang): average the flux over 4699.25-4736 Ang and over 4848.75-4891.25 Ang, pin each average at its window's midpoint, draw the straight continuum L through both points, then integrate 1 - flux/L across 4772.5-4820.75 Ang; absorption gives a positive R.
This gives 4.6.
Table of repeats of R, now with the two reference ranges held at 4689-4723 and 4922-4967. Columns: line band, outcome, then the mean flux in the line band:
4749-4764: 2.84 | 2.55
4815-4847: 3.66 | 2.47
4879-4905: 0.42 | 2.45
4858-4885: 2.89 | 2.31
